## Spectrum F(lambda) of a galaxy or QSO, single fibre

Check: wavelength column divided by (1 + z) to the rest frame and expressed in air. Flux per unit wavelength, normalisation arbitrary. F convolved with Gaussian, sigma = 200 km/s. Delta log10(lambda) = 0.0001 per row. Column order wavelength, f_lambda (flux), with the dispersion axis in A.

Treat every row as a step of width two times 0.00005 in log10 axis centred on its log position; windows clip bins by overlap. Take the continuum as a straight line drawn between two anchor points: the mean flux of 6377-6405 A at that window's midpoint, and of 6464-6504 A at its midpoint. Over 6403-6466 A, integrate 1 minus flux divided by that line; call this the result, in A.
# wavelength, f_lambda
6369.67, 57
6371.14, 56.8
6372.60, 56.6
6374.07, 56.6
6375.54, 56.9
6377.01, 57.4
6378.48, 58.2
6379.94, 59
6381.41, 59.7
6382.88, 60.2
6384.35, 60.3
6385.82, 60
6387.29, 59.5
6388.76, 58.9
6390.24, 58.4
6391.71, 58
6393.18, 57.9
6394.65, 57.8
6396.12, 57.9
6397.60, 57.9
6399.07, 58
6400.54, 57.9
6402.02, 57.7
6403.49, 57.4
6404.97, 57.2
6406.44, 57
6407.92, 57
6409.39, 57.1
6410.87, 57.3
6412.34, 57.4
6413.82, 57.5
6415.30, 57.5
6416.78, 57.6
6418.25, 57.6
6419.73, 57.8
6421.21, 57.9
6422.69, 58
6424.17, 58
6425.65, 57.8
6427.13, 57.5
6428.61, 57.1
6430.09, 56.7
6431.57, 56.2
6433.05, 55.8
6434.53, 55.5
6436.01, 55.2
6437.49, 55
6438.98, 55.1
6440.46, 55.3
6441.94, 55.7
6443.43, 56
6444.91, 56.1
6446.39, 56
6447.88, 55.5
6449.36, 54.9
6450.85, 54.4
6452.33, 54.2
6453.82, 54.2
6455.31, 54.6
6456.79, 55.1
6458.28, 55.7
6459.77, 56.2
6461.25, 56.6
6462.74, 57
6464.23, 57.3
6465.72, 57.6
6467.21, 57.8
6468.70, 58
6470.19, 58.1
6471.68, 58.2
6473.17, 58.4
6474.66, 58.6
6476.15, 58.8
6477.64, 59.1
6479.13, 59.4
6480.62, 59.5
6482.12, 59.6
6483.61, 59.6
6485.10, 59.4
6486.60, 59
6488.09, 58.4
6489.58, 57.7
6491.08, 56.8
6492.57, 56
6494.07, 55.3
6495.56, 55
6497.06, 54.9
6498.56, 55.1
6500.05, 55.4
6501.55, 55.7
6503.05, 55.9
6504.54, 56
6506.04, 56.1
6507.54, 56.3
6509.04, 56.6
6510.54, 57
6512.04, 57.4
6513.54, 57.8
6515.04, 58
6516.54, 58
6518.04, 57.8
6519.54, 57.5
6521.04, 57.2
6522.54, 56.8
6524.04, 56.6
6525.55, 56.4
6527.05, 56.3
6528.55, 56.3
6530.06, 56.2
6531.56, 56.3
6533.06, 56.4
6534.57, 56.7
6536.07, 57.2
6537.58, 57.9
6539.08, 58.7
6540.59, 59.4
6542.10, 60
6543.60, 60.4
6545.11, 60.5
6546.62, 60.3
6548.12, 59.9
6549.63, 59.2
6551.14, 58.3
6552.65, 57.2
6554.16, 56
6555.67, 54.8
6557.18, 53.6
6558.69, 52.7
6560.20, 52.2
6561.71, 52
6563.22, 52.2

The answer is 1.8 A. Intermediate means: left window 58.5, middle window 56.4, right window 57.6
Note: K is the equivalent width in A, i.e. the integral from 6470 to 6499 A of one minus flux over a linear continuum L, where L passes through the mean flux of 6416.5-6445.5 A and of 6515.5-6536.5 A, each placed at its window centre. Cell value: -0.6 A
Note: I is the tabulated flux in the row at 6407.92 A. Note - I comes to 57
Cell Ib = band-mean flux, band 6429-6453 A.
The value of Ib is 55.5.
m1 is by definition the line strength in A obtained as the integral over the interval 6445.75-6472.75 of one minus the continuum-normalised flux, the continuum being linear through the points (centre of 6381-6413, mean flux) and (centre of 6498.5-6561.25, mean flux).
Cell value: 0.7 A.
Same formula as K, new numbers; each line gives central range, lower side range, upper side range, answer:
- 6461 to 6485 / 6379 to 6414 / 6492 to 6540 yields -0.5 A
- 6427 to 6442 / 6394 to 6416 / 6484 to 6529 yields 0.4 A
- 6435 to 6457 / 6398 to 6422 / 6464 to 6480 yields 1.1 A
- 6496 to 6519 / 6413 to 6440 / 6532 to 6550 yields 0.7 A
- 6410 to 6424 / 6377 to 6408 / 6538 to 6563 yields 0.1 A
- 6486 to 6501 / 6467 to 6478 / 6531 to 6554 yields 0.5 A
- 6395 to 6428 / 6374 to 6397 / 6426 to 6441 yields -0.2 A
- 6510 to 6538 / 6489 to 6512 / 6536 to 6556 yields 0.2 A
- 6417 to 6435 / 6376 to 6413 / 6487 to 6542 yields 0.2 A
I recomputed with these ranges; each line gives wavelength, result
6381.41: 59.7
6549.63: 59.2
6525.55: 56.4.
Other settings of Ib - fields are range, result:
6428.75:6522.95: 56.7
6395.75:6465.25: 56.6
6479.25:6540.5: 57.1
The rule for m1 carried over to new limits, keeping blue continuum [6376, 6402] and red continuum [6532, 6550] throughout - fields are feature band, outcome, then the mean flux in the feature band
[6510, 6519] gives 0.17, 57.7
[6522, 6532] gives 0.41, 56.4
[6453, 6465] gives 0.59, 55.8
